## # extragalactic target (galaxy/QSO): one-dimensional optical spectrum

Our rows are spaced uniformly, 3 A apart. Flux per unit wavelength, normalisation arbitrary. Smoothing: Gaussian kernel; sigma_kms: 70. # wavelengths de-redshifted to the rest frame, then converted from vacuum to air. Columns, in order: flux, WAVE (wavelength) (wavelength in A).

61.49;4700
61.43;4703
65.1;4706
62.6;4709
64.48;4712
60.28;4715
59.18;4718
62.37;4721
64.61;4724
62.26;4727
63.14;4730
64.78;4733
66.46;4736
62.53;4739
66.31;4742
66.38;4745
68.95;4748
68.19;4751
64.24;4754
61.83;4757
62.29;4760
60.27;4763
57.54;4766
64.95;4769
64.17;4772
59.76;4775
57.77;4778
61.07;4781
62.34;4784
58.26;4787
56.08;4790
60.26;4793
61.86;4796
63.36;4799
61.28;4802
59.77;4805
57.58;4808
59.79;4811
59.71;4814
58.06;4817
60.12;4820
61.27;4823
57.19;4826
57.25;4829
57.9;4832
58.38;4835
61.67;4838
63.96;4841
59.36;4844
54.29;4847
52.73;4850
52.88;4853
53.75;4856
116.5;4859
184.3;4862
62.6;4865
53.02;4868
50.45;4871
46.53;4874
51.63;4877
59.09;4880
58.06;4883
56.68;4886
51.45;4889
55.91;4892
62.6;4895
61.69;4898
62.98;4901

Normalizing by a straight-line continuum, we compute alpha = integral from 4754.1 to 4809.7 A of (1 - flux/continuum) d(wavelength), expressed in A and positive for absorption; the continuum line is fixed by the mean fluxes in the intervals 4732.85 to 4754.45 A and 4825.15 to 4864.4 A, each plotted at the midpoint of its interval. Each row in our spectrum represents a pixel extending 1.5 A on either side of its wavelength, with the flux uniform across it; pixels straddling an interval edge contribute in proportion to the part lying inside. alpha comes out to 6.1 A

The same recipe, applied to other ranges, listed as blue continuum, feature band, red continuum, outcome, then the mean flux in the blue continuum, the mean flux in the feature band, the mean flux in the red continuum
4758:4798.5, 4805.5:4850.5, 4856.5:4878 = 7.95 A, 60.6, 58.8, 80.1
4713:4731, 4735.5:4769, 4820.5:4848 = -1.54 A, 62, 64.1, 59.2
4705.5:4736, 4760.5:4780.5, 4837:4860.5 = 0.85 A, 63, 60.8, 64.5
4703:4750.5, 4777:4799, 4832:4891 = 1.58 A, 64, 60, 65.4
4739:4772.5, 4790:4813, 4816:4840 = 0.25 A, 64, 60.2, 59.1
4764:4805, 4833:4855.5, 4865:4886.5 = -0.42 A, 60.6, 57.4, 54.1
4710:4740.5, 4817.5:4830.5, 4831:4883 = 1.38 A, 63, 58.9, 66.8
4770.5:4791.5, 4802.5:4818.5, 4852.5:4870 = 2.52 A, 59.9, 59.1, 88.1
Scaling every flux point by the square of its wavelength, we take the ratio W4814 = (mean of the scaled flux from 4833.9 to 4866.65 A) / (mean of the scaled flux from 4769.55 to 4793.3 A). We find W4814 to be 1.3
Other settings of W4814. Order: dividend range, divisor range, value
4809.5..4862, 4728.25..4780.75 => 1.06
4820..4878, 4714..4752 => 1.08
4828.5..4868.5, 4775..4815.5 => 1.22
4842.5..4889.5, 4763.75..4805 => 1.14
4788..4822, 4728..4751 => 0.94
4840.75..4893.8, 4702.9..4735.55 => 1.11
